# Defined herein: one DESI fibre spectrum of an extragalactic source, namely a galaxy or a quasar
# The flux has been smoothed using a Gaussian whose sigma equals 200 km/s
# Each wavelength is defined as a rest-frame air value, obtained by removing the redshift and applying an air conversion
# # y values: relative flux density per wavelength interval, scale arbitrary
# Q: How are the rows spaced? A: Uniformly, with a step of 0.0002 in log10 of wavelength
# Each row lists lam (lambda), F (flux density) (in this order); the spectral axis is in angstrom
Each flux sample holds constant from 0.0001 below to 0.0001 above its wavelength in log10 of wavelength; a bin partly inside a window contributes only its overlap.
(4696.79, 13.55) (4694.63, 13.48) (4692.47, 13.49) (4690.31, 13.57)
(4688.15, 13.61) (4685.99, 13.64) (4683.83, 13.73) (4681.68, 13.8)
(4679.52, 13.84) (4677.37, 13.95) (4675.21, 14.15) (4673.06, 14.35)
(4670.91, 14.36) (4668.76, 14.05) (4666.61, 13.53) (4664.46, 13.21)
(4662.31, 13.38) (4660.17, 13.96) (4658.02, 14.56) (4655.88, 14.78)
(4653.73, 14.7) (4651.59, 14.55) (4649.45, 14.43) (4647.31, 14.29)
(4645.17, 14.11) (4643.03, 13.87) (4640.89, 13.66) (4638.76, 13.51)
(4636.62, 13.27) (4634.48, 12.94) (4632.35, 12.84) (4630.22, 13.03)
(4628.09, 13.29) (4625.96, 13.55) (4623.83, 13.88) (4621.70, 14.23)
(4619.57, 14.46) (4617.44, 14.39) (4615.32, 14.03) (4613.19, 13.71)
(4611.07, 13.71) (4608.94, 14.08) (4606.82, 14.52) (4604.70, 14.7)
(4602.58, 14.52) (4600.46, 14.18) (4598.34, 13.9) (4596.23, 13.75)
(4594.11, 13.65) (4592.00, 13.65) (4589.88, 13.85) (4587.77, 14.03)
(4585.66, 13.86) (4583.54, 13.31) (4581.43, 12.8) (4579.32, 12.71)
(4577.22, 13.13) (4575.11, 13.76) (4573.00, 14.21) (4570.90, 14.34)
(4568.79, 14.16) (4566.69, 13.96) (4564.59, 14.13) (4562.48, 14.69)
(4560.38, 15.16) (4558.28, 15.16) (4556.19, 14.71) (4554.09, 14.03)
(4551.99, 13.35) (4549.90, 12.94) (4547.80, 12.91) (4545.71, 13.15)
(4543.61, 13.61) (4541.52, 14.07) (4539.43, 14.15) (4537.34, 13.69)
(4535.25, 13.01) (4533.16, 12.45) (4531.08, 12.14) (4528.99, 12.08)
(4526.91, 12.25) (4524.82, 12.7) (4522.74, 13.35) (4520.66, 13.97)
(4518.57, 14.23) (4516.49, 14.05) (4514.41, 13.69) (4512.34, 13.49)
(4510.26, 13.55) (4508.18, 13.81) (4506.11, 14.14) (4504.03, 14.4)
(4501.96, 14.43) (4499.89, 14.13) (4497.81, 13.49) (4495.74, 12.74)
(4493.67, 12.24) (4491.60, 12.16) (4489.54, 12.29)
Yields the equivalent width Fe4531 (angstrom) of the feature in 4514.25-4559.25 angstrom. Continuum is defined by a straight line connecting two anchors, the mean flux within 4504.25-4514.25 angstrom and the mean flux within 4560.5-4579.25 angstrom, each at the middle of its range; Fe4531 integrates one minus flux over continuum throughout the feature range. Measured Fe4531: 1.5 angstrom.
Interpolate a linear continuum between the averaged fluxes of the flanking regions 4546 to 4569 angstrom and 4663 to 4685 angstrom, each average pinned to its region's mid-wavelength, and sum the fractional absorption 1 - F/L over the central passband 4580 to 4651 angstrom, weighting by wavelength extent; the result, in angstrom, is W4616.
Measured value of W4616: 0.8 angstrom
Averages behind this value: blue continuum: 14.1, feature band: 13.8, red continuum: 13.9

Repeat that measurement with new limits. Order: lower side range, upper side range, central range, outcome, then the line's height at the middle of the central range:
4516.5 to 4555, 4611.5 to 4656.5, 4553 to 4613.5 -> -2.1 angstrom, 13.5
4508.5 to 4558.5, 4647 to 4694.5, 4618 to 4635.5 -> 0.3 angstrom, 13.8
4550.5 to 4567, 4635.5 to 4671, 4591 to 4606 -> 0.2 angstrom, 14.2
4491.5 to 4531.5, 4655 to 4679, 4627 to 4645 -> 0.7 angstrom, 13.9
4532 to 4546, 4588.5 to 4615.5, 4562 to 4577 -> -0.4 angstrom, 13.7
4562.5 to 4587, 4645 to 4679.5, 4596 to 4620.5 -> -0.5 angstrom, 13.9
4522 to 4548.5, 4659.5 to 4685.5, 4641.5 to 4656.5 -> -0.7 angstrom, 13.7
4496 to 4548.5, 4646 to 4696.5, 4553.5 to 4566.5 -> -1.0 angstrom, 13.6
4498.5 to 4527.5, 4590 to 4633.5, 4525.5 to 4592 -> 1.0 angstrom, 13.8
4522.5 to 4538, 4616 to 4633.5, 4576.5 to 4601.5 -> -0.5 angstrom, 13.3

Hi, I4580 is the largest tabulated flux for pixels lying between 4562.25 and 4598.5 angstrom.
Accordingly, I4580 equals 14.69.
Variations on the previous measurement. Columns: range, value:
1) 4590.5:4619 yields 14.7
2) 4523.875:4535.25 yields 13.01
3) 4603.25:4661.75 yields 14.78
